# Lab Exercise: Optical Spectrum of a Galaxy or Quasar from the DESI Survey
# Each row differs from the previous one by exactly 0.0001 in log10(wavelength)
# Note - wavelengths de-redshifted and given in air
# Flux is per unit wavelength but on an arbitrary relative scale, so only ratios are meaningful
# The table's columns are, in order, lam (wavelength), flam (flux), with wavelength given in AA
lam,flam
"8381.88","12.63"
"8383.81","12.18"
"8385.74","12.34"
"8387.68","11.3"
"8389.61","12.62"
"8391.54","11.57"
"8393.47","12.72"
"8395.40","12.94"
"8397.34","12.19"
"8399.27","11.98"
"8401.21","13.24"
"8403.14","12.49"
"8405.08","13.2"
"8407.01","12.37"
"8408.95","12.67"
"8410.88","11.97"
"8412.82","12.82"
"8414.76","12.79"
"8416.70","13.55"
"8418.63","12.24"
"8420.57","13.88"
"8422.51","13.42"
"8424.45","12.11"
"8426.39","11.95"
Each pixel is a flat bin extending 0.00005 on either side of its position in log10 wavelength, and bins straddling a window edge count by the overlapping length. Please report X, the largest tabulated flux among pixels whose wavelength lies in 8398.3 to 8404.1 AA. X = 13.24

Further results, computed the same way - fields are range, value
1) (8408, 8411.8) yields 12.67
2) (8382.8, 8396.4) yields 12.94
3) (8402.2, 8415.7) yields 13.2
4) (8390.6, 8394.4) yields 12.72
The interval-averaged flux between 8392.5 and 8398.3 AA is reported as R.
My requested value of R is 12.6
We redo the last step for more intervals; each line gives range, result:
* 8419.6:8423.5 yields 13.6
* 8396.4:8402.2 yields 12.5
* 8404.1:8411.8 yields 12.6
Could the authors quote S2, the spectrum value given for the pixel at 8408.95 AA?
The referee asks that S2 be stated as 12.67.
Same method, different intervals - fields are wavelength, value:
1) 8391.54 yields 11.57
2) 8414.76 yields 12.79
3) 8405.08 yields 13.2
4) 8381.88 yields 12.63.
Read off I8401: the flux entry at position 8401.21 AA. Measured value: 13.24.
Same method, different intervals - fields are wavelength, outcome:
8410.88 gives 11.97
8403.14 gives 12.49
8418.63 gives 12.24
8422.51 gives 13.42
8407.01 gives 12.37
